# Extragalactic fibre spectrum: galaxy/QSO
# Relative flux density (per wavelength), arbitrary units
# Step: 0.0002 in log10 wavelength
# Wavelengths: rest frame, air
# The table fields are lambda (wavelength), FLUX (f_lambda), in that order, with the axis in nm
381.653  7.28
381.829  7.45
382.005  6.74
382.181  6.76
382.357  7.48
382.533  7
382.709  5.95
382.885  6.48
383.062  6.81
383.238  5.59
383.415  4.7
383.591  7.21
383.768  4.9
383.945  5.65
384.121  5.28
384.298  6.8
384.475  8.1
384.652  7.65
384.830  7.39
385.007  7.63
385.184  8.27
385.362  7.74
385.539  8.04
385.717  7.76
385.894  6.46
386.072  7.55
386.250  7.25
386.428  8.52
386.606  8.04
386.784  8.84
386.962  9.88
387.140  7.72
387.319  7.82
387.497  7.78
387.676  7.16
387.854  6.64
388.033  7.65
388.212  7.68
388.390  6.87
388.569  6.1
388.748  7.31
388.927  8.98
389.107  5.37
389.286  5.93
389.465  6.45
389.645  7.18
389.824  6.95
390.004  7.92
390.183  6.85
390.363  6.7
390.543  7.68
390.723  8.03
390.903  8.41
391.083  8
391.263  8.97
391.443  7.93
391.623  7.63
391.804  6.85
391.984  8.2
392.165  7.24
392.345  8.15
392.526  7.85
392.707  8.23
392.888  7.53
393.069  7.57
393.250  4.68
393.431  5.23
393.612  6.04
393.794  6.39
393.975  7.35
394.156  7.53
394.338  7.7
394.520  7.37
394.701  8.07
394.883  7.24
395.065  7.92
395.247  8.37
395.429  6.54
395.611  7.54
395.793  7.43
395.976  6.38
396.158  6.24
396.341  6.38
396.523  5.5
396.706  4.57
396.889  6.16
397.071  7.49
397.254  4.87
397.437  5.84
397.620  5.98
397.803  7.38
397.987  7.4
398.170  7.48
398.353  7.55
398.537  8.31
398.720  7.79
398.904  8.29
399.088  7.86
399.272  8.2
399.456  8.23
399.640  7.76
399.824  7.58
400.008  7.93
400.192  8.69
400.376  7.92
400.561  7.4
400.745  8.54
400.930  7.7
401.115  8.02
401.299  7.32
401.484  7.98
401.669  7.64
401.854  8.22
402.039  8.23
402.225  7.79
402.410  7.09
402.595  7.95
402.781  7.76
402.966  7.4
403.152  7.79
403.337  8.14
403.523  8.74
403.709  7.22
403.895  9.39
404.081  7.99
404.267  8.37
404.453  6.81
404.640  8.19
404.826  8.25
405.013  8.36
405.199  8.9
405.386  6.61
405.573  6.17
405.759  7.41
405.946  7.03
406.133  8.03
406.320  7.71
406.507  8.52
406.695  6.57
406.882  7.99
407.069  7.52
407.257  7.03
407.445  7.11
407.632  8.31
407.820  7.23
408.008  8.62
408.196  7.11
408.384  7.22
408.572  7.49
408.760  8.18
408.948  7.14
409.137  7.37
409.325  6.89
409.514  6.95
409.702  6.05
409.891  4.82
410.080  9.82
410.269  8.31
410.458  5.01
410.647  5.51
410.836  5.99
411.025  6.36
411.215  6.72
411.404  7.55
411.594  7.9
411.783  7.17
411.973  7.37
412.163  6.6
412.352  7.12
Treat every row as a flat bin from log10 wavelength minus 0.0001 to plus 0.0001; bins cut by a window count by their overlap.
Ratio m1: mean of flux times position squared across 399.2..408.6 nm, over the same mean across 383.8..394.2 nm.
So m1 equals 1.1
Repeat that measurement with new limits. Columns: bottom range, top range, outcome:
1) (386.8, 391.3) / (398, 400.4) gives 1.12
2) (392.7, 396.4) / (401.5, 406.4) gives 1.17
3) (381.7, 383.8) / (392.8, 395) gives 1.13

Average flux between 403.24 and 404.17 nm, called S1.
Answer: 8.3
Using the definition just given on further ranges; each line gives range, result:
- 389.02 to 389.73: 6.23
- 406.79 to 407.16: 7.76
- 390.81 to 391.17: 8.21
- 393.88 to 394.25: 7.44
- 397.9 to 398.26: 7.45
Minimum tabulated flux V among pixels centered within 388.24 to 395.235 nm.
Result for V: 4.68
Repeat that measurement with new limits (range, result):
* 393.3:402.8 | 4.57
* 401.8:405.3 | 6.81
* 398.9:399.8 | 7.76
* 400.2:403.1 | 7.09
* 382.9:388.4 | 4.7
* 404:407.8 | 6.17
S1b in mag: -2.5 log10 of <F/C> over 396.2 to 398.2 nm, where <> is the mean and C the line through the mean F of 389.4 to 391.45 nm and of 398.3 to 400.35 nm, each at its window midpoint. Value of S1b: 0.26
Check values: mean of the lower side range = 7.59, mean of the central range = 6.24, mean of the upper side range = 8.02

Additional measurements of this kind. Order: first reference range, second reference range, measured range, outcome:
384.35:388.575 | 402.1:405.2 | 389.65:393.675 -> 0.06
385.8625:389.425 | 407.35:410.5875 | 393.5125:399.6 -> 0.05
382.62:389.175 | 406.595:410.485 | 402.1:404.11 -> -0.09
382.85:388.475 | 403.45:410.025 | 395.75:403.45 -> 0.01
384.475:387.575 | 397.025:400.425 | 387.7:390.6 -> 0.12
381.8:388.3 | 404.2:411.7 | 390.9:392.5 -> -0.10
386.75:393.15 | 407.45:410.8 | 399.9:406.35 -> -0.08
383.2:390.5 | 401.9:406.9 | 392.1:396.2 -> 0.04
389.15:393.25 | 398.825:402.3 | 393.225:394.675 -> 0.14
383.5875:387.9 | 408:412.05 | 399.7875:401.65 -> -0.10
